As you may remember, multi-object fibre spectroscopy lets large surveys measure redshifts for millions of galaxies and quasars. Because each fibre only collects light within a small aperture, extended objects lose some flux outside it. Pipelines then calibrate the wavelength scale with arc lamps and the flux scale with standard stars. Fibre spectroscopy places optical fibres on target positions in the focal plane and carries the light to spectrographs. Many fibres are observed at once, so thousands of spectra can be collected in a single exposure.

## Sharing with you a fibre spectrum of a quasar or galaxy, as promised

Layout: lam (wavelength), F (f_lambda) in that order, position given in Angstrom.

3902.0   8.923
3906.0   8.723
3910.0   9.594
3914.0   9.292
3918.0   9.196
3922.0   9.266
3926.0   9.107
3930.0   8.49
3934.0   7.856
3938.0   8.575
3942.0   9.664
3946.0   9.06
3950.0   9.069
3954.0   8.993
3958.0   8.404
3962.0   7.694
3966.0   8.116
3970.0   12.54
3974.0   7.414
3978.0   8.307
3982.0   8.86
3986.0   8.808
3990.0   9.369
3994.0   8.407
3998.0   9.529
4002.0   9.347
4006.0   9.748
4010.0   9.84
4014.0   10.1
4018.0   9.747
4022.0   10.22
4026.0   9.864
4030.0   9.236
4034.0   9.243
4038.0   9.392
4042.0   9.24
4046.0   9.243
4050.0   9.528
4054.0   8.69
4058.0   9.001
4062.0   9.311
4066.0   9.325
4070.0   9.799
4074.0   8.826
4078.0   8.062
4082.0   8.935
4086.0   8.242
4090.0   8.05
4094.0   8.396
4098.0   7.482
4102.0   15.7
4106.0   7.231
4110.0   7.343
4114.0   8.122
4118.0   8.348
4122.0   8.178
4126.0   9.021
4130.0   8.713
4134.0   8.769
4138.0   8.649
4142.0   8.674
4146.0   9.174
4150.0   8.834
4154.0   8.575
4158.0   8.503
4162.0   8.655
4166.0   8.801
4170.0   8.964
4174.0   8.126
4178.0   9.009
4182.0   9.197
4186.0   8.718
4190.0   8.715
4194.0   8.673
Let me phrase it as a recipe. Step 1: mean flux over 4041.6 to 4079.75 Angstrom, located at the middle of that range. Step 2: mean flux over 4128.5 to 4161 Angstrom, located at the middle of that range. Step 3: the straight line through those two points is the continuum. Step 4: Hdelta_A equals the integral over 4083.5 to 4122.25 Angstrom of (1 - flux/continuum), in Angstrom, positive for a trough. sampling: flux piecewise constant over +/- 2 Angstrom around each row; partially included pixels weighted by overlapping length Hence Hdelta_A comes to 0.8 Angstrom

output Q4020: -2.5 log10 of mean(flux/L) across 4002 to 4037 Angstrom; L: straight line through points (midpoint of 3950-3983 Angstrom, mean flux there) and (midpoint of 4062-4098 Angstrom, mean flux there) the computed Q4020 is -0.11 mag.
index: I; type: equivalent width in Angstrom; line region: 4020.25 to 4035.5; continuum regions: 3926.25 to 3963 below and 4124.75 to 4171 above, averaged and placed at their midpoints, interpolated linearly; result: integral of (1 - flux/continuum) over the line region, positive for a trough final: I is -1.6 Angstrom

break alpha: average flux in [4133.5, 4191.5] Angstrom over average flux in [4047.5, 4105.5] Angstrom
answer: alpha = 1.0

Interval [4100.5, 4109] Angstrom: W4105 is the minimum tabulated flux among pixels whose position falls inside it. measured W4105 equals 7.231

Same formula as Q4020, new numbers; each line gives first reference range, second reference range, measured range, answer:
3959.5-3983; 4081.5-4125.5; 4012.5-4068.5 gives -0.08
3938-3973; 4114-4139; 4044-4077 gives -0.05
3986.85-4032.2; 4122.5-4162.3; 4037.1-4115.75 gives 0.02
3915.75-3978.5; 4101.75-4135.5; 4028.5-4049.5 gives -0.06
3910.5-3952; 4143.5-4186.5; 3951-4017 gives -0.02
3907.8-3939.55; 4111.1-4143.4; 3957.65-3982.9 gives 0.01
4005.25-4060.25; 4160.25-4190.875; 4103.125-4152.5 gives 0.06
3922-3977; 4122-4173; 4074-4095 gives 0.05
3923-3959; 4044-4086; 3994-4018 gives -0.08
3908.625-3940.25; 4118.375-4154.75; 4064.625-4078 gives -0.04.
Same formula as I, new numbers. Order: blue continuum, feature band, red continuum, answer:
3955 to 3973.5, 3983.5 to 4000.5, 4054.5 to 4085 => -0.02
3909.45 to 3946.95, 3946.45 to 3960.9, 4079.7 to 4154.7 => 0.29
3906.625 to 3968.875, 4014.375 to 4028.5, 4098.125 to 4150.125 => -1.64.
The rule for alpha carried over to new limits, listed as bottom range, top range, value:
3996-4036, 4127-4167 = 0.90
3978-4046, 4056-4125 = 0.94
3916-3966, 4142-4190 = 1.00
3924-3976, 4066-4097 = 0.98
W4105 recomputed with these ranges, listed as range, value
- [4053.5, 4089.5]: 8.062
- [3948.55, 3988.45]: 7.414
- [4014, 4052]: 9.236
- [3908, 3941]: 7.856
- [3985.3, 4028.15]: 8.407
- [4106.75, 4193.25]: 7.343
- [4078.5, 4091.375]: 8.05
